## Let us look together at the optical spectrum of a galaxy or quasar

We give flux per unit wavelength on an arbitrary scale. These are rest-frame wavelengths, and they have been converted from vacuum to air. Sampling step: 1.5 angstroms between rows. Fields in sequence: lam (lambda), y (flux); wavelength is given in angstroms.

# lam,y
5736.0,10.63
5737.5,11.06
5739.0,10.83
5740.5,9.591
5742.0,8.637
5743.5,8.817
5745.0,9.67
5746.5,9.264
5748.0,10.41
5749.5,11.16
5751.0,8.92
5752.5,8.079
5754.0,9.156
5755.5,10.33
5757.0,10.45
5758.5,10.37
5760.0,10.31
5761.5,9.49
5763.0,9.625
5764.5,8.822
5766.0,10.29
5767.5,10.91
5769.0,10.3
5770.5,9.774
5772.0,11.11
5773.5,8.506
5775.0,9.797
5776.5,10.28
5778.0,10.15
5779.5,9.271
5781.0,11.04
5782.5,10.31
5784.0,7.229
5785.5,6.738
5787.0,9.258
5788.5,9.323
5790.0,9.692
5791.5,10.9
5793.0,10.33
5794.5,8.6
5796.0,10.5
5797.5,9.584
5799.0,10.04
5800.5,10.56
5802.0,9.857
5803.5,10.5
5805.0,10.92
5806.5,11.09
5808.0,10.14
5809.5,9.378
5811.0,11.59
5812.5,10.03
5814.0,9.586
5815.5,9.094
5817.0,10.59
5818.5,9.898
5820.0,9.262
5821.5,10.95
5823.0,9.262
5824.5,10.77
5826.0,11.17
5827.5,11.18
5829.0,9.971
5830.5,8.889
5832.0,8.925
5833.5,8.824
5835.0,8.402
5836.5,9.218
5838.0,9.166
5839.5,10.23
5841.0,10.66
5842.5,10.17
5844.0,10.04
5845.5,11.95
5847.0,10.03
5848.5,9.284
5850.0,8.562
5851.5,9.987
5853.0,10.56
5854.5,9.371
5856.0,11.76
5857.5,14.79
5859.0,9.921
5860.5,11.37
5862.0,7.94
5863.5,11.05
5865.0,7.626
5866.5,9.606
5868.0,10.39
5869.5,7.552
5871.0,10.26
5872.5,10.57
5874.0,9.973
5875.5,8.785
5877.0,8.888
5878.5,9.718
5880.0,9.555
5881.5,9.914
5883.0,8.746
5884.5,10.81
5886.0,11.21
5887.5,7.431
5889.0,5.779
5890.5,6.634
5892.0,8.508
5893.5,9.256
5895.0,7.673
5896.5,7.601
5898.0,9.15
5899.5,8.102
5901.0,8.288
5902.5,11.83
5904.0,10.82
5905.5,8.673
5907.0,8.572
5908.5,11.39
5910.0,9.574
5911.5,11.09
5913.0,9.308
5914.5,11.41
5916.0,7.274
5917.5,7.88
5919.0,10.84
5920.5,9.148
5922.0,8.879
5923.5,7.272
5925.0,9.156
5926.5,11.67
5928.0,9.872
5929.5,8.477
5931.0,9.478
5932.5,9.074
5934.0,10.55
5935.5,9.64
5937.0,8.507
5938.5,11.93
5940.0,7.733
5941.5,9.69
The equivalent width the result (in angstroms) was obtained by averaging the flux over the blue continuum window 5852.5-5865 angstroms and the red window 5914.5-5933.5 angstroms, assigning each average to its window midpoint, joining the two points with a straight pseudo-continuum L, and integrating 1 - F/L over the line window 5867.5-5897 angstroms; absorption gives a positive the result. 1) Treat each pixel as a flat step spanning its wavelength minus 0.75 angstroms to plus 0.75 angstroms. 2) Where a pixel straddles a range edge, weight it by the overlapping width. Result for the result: 3.4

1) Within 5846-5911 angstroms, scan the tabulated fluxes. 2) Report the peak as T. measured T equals 14.79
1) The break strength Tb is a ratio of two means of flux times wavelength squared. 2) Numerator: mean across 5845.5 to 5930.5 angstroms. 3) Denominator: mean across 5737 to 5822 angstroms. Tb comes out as 1.00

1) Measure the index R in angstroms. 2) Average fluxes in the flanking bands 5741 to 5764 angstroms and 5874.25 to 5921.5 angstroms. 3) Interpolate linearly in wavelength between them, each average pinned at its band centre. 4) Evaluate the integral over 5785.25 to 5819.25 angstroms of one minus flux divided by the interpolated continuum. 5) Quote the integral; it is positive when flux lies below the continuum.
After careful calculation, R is -1.8 angstroms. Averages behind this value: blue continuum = 9.64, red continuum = 9.16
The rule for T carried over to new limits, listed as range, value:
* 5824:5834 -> 11.18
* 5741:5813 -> 11.59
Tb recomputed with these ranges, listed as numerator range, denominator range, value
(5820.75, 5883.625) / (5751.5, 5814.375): 1.03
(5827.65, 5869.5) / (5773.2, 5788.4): 1.09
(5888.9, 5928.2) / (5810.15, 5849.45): 0.94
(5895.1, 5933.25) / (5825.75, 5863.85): 0.95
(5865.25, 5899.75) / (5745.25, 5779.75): 0.95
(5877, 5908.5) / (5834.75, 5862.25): 0.89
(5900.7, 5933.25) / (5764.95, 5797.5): 1.03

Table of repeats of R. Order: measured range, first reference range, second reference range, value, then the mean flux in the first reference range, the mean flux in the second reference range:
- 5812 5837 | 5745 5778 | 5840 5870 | 0.73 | 9.88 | 10.2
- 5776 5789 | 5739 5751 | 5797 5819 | 0.93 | 9.68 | 10.2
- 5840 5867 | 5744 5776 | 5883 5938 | -2.36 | 9.84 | 9.2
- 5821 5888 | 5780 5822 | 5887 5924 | -3.69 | 9.88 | 8.92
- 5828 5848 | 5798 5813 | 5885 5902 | -0.31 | 10.4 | 8.24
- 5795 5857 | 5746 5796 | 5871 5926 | -3.75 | 9.72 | 9.18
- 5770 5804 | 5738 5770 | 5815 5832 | 0.73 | 9.79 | 10.1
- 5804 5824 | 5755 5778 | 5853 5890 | -0.54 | 10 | 9.71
